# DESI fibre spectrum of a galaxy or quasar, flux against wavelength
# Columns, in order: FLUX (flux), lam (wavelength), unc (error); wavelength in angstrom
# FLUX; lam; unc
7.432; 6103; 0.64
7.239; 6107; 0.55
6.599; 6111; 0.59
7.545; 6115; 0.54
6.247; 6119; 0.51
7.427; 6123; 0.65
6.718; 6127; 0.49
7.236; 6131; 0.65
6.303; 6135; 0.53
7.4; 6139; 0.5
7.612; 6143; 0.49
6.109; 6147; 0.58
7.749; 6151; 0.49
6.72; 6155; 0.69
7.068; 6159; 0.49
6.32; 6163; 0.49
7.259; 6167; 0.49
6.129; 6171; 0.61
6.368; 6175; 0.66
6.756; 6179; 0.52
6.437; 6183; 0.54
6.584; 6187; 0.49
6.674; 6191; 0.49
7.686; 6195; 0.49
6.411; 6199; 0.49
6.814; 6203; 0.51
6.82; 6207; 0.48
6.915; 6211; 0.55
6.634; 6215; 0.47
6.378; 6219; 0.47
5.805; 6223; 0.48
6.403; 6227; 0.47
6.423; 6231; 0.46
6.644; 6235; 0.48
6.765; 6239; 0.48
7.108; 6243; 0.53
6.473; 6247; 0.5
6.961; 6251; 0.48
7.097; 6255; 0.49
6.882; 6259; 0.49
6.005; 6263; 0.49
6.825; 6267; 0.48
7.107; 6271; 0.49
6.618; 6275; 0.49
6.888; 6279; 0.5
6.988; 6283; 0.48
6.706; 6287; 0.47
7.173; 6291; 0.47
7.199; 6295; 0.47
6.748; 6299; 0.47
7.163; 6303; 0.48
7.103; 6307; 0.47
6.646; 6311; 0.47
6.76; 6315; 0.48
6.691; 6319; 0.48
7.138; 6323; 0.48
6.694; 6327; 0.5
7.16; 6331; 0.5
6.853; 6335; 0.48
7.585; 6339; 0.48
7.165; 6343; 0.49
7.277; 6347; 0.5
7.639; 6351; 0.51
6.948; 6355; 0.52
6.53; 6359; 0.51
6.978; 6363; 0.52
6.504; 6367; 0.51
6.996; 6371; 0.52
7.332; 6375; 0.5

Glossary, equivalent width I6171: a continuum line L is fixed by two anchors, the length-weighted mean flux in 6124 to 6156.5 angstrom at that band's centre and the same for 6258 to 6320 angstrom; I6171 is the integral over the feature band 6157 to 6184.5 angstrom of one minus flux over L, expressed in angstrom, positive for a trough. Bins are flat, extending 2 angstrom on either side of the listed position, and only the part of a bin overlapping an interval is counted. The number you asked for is 1.36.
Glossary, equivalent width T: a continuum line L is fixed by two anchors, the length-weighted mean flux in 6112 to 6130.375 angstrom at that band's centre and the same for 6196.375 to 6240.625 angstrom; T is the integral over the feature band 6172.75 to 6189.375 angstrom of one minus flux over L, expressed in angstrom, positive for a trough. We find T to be 0.5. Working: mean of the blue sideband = 6.98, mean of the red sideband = 6.56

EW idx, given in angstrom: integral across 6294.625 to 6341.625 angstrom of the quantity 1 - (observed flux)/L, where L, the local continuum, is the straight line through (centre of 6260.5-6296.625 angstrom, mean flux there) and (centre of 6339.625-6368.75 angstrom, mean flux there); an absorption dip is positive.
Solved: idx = -0.2 angstrom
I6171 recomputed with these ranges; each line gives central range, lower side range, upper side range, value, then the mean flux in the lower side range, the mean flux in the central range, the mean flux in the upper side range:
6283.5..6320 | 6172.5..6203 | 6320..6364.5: 0.3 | 6.7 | 6.92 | 7.08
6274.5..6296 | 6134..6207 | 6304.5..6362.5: 0.0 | 6.81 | 6.94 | 7.01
